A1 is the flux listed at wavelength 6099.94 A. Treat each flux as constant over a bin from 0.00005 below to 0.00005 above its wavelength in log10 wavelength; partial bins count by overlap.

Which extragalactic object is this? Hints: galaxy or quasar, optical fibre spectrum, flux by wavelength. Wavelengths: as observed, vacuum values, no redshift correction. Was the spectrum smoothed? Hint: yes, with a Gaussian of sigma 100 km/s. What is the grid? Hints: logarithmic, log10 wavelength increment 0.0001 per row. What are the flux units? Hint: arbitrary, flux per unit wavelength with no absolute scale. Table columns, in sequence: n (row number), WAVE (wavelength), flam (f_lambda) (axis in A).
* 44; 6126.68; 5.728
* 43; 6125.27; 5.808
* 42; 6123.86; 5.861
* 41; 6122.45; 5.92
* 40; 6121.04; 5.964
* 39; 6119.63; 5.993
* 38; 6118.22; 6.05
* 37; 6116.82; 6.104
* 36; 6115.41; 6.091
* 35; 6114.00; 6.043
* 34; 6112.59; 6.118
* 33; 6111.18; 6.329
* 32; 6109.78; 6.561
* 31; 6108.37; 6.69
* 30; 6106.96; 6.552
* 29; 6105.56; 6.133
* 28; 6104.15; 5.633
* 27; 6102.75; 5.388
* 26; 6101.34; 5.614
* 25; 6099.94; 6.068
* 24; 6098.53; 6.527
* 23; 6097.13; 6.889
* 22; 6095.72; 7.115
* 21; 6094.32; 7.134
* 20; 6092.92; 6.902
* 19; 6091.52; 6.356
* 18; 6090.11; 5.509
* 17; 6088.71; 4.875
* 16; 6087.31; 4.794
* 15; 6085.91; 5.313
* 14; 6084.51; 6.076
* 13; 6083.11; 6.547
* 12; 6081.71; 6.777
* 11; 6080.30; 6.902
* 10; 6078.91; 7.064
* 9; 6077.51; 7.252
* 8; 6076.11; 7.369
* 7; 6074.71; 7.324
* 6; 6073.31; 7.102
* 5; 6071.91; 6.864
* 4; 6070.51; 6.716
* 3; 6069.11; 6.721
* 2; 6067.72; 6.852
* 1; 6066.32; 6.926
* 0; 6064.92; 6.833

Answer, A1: 6.068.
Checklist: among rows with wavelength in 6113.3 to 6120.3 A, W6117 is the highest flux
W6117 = 6.104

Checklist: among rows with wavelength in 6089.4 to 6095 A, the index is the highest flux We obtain 7.134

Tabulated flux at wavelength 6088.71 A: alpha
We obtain 4.875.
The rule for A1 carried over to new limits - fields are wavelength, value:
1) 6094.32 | 7.134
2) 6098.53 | 6.527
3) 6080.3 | 6.902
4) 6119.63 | 5.993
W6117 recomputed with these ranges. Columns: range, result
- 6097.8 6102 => 6.527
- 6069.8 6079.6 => 7.369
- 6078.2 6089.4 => 7.064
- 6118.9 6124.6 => 5.993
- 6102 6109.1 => 6.69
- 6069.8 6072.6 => 6.864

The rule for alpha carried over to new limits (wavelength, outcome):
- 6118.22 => 6.05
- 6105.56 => 6.133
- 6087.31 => 4.794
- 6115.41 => 6.091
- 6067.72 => 6.852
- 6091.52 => 6.356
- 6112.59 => 6.118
